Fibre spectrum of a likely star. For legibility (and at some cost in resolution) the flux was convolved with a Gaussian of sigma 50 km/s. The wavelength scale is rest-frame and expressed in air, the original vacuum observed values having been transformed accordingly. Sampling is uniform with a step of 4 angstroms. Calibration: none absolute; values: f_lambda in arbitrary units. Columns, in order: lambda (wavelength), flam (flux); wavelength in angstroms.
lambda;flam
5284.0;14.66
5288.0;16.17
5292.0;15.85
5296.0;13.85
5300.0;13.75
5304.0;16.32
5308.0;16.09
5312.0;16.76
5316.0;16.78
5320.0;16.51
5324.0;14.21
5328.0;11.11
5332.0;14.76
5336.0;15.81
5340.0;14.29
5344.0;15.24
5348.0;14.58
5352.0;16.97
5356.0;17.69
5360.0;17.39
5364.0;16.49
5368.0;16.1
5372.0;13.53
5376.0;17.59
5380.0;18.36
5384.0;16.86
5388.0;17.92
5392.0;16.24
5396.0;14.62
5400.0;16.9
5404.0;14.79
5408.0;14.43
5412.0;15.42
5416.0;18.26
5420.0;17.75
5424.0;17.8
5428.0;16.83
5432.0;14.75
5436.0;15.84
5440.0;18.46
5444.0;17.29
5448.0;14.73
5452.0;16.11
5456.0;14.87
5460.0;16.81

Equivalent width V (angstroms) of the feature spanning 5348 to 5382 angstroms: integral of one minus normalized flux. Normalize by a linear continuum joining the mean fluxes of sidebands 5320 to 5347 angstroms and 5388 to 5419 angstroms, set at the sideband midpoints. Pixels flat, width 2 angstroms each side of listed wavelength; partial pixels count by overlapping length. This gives -3.4 angstroms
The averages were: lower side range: 14.4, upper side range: 16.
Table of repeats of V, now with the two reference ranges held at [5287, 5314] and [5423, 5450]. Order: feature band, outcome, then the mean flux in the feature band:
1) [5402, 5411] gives 0.9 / 14.7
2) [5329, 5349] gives 1.3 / 14.8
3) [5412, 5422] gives -0.7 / 17.5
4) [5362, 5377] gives 0.2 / 15.8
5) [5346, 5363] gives -0.8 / 16.6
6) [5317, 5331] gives 1.3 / 14.2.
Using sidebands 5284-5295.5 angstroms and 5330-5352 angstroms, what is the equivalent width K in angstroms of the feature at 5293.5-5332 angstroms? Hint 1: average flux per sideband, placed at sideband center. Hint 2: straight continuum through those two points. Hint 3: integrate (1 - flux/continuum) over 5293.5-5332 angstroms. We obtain 0.7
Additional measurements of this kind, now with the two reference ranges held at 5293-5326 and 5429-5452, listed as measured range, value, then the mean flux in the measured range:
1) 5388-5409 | 0.43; 15.7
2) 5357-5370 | -0.75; 16.7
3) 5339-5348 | 0.54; 14.8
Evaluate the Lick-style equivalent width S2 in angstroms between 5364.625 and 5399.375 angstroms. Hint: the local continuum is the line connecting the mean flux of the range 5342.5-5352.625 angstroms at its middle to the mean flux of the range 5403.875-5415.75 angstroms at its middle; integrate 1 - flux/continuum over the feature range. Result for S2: -2.3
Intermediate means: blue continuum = 15.4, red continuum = 15.4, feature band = 16.4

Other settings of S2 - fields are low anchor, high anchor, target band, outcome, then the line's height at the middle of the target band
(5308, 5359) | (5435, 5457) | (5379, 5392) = -1.31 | 15.8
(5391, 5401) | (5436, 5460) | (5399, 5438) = -0.61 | 16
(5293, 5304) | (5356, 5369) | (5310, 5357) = 1.22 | 15.8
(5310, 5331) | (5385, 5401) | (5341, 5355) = -0.07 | 15.6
